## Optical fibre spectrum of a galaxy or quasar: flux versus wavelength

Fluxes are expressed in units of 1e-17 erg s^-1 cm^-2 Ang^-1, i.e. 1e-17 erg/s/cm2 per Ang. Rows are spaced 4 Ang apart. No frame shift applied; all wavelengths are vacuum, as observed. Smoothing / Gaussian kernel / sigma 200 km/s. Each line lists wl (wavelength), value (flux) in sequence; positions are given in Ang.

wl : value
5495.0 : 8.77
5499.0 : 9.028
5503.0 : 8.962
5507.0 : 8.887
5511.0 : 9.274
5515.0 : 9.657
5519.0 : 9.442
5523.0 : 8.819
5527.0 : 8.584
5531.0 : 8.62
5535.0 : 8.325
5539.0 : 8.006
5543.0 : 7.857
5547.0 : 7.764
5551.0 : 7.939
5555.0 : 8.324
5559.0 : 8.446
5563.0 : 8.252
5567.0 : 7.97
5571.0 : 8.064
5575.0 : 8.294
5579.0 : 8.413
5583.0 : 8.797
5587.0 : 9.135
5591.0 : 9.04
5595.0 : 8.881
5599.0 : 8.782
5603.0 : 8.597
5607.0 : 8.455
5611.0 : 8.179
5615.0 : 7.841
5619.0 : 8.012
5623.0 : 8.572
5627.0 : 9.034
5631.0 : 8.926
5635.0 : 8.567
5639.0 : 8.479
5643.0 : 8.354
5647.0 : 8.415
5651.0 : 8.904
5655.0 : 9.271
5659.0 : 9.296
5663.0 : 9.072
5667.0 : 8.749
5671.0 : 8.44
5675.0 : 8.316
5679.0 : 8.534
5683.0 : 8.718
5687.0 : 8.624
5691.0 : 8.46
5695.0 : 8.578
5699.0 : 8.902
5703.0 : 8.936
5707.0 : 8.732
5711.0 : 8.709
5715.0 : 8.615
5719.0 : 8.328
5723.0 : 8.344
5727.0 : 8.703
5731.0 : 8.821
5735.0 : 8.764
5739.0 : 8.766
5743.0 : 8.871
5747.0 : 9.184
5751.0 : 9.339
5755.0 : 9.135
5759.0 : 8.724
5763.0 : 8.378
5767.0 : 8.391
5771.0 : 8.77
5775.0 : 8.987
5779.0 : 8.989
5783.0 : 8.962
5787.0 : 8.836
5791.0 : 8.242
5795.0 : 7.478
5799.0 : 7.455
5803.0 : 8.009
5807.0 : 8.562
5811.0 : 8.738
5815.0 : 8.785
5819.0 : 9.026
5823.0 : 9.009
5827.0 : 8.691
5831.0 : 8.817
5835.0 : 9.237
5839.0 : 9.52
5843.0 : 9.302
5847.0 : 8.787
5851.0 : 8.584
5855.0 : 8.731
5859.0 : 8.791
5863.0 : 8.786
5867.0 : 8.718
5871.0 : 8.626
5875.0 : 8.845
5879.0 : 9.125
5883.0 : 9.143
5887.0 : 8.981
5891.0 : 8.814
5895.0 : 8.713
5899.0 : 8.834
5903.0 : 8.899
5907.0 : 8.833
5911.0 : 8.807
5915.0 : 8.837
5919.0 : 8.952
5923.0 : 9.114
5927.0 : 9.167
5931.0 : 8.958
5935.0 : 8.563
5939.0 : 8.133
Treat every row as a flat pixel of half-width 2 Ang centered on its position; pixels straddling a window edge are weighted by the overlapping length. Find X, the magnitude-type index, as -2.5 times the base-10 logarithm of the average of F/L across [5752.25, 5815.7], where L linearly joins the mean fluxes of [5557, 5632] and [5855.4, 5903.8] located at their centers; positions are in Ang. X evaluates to 0.03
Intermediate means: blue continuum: 8.5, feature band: 8.53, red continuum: 8.85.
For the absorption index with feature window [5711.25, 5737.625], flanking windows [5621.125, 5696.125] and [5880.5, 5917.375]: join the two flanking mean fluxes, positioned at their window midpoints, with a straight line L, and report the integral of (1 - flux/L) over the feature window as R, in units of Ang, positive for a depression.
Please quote 0.4 Ang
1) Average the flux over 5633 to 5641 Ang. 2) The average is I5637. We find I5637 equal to 8.52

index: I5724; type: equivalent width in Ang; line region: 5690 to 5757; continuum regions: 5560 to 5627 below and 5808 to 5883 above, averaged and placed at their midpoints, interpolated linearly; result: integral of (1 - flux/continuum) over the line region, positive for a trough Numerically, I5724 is -0.7 Ang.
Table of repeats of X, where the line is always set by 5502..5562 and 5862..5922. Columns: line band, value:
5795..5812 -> 0.093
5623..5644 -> -0.002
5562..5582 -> 0.050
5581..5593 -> -0.045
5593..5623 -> 0.030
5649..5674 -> -0.030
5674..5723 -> 0.012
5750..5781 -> -0.007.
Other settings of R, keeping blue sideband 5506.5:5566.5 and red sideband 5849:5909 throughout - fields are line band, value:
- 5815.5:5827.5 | -0.20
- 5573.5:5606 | -0.64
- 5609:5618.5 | 0.64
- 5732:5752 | -0.58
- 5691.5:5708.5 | -0.18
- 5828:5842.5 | -0.63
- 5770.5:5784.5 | -0.33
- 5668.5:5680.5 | 0.29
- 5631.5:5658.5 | -0.30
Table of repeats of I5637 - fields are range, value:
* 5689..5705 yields 8.72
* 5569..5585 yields 8.39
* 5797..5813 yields 8.19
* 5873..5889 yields 9.02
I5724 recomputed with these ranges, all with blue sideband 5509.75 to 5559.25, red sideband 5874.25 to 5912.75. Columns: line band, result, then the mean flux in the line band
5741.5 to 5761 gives -0.7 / 9.06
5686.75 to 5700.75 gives 0.1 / 8.64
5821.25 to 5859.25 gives -0.5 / 8.95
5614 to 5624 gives 0.6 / 8.13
